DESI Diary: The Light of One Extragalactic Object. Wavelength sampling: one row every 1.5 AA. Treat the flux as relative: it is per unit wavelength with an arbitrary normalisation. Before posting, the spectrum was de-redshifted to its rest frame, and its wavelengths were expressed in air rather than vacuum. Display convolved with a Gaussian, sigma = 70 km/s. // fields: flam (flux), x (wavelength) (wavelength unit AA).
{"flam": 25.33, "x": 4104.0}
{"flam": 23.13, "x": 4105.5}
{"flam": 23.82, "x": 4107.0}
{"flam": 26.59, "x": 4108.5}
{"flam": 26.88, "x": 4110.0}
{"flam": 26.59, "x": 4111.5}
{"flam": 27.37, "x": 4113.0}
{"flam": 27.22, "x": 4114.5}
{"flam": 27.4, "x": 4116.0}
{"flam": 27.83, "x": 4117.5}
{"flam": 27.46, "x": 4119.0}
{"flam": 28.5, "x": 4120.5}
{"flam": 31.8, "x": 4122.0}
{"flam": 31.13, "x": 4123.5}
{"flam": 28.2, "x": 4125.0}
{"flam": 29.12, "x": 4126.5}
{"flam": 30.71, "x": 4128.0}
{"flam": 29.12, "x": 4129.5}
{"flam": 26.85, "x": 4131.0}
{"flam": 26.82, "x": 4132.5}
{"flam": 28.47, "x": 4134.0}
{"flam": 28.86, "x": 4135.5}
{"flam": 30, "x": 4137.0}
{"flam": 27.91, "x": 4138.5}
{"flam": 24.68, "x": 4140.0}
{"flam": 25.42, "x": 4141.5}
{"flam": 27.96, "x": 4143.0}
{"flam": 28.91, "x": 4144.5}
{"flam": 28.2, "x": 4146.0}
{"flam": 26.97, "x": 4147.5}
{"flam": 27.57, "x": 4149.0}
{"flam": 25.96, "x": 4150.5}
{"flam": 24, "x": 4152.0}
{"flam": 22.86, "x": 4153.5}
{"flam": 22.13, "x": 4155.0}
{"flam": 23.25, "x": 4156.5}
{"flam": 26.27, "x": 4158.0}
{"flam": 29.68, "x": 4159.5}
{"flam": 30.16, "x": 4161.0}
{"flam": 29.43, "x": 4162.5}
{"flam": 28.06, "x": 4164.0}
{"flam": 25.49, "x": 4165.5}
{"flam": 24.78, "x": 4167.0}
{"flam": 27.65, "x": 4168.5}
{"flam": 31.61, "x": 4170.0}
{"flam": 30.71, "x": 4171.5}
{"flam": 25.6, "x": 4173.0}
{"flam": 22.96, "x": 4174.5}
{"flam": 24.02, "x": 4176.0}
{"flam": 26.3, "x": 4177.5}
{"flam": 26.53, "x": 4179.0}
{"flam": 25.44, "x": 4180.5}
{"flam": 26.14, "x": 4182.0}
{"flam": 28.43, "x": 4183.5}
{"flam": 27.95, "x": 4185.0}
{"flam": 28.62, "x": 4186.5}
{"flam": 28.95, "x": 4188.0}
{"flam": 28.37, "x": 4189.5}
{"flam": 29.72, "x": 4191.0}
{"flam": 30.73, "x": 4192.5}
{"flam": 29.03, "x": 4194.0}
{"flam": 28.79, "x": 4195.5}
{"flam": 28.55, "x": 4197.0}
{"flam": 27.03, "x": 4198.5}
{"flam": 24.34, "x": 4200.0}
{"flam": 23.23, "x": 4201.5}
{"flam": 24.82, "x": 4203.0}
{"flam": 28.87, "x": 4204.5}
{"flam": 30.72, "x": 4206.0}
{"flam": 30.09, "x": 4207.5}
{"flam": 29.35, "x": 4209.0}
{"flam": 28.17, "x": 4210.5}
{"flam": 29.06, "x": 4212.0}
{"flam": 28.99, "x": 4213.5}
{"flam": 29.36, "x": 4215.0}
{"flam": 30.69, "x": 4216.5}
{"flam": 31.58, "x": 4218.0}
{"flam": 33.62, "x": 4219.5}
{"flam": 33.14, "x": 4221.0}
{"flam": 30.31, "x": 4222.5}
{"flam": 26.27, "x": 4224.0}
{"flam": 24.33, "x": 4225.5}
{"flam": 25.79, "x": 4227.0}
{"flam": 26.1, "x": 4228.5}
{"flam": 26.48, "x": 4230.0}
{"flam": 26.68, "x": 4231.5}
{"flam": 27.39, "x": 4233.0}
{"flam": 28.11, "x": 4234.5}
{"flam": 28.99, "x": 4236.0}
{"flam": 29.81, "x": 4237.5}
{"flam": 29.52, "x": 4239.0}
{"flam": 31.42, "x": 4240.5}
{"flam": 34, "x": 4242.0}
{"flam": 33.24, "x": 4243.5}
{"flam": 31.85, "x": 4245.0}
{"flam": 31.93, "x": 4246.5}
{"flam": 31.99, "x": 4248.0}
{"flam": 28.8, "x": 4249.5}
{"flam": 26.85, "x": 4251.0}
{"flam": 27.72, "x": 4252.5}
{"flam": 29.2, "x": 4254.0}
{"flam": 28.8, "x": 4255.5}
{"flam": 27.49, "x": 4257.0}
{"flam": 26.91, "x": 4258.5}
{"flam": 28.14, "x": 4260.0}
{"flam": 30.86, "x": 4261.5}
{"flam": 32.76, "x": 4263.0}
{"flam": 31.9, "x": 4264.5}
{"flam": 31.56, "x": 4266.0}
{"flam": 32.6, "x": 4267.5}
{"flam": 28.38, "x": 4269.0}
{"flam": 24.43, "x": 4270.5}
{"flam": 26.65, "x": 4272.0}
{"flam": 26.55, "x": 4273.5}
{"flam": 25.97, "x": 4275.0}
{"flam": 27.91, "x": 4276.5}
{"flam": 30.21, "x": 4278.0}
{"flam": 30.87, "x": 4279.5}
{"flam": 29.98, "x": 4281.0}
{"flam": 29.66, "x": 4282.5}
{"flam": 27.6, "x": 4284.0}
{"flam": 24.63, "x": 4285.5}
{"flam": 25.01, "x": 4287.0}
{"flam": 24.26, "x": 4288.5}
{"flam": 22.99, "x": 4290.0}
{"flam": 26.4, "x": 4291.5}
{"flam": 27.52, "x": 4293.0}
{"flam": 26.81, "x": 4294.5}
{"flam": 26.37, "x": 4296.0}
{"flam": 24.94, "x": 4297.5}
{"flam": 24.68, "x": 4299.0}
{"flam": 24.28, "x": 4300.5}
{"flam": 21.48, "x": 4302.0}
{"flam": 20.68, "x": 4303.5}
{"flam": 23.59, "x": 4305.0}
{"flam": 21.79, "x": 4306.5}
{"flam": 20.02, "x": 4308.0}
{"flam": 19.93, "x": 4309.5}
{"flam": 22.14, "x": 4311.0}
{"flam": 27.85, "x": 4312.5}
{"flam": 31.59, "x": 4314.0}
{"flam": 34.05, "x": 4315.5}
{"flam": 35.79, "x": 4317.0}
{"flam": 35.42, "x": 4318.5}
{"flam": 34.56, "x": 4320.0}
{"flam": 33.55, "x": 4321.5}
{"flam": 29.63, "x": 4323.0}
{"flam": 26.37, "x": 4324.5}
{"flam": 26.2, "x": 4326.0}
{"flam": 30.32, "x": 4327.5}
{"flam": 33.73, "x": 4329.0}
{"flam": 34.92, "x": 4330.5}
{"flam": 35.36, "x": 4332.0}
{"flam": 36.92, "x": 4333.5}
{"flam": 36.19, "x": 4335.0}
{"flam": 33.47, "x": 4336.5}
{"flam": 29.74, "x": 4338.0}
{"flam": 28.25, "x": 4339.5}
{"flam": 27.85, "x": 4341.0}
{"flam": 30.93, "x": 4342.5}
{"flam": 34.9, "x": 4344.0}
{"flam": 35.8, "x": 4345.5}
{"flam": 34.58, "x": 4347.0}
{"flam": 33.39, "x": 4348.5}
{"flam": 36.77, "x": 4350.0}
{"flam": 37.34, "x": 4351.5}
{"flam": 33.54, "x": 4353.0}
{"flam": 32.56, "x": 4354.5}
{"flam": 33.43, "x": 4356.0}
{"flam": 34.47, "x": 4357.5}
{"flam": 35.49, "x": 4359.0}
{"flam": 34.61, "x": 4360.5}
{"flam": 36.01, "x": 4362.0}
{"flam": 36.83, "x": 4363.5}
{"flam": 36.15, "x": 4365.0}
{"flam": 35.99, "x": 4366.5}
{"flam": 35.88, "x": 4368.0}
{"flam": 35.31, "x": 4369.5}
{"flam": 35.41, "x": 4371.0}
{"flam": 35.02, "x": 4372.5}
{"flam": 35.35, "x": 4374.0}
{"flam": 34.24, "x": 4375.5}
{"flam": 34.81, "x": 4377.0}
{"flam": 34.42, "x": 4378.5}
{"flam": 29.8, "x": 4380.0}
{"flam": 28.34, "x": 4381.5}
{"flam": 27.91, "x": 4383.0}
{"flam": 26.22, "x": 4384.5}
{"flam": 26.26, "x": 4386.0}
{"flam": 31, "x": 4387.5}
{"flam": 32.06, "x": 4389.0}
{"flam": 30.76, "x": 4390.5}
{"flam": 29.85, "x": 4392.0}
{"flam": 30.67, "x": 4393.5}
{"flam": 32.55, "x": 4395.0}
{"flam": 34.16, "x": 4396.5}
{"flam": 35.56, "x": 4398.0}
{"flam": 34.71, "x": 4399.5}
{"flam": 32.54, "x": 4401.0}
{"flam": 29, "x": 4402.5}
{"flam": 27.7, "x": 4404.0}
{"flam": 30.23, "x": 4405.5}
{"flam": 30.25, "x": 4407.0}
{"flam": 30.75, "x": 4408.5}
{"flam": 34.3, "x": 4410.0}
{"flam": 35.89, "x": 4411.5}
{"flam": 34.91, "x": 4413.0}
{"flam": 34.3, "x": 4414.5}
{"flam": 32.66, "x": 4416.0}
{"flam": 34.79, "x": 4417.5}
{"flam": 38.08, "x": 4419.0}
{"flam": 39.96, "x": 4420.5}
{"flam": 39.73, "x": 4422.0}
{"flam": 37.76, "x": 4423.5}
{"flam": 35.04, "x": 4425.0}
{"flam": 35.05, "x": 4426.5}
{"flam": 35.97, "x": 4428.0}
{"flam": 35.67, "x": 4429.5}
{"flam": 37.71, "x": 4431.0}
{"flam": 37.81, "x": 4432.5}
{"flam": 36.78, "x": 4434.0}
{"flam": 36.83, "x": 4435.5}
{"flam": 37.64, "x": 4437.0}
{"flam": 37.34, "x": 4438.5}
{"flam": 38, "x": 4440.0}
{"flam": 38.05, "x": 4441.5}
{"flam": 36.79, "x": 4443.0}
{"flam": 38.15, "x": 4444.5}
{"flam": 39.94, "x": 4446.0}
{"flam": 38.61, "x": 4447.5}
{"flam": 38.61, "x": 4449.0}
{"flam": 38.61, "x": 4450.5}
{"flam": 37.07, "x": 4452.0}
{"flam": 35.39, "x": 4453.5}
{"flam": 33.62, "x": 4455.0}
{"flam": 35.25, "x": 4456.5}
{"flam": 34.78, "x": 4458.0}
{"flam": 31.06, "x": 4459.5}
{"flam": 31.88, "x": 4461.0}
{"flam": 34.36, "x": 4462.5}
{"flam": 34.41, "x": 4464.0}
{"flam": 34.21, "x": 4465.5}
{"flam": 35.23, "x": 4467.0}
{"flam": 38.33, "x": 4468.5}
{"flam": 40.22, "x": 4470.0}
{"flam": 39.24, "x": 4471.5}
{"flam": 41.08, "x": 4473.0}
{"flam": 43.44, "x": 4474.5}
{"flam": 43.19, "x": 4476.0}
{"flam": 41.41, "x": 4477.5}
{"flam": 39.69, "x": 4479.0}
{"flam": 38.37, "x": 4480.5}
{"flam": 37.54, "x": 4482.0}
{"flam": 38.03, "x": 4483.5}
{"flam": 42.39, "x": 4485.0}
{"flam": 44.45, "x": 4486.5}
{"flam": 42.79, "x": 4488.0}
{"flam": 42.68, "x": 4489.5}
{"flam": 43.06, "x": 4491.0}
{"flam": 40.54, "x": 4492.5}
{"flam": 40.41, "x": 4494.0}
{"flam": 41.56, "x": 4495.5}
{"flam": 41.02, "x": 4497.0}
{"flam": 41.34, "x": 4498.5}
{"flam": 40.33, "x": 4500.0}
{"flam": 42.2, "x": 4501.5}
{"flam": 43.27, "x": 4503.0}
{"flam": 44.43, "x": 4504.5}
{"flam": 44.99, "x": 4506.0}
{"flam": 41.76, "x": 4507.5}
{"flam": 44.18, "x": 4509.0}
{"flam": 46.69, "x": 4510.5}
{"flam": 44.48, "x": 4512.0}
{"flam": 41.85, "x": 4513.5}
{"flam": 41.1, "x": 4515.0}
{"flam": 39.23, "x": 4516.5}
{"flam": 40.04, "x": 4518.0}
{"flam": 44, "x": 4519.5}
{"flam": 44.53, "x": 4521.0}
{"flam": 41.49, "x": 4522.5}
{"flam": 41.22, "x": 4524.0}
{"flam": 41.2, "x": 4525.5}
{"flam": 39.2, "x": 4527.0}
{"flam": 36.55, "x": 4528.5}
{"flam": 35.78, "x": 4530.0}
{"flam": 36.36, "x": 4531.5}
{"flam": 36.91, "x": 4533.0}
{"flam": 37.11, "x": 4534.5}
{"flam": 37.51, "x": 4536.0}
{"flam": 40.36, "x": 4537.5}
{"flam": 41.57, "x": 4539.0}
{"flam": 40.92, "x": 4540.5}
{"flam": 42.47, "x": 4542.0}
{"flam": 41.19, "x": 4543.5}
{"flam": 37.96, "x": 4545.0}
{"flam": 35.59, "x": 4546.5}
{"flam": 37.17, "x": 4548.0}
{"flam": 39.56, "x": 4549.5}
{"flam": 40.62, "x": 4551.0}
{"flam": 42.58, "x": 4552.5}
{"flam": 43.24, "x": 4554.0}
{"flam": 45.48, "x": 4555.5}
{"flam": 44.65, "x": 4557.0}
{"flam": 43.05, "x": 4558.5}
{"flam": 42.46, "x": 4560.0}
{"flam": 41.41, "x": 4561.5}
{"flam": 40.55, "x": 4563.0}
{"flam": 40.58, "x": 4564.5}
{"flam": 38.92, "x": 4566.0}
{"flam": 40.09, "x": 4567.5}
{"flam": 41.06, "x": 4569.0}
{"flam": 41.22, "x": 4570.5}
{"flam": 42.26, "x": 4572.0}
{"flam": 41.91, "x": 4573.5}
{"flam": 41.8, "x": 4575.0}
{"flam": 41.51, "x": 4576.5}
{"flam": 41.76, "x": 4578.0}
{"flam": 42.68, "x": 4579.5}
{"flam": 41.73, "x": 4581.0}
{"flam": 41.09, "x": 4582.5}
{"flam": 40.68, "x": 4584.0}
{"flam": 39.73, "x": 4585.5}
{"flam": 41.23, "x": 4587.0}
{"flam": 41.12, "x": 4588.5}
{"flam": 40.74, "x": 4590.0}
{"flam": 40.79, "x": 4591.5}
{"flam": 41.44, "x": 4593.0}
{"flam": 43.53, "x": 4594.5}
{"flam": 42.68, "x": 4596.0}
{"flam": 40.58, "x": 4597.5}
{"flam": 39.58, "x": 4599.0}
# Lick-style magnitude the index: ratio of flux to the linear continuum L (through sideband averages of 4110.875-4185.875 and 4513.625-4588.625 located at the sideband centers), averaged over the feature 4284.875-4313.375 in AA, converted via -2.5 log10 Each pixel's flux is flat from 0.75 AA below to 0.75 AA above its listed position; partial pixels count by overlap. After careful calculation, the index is 0.32 mag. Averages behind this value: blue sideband 27.3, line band 24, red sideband 40.7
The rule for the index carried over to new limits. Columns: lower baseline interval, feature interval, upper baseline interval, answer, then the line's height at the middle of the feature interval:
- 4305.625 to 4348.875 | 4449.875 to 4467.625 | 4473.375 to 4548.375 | 0.10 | 38.1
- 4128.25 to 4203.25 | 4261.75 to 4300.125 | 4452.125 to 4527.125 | 0.15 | 31.8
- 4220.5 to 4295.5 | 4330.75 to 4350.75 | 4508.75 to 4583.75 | -0.05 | 32.1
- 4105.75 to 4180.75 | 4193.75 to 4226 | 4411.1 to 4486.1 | 0.03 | 29.4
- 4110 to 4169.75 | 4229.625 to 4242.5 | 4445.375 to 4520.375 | 0.07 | 31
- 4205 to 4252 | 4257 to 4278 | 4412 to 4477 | 0.07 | 30.8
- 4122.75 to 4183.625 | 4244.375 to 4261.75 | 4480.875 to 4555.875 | 0.06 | 30.9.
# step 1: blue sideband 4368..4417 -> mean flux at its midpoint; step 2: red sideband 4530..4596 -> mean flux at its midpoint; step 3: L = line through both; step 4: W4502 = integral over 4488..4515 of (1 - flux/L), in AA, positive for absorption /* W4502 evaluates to -3.53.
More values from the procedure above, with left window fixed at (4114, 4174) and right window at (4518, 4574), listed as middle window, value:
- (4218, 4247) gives 0.9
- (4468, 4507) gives -2.8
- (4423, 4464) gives 0.9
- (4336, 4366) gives 0.4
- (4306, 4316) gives 2.4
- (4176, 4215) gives 1.8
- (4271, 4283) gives 1.3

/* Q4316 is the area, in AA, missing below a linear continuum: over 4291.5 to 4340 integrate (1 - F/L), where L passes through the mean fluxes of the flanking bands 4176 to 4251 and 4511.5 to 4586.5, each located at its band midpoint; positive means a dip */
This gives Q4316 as 5.6 AA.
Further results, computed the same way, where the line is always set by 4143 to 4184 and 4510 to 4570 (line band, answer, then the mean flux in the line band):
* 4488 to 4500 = -0.8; 41.5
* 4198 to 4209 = 0.4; 27.2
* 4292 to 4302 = 1.9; 25.5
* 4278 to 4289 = 1.2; 27.7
